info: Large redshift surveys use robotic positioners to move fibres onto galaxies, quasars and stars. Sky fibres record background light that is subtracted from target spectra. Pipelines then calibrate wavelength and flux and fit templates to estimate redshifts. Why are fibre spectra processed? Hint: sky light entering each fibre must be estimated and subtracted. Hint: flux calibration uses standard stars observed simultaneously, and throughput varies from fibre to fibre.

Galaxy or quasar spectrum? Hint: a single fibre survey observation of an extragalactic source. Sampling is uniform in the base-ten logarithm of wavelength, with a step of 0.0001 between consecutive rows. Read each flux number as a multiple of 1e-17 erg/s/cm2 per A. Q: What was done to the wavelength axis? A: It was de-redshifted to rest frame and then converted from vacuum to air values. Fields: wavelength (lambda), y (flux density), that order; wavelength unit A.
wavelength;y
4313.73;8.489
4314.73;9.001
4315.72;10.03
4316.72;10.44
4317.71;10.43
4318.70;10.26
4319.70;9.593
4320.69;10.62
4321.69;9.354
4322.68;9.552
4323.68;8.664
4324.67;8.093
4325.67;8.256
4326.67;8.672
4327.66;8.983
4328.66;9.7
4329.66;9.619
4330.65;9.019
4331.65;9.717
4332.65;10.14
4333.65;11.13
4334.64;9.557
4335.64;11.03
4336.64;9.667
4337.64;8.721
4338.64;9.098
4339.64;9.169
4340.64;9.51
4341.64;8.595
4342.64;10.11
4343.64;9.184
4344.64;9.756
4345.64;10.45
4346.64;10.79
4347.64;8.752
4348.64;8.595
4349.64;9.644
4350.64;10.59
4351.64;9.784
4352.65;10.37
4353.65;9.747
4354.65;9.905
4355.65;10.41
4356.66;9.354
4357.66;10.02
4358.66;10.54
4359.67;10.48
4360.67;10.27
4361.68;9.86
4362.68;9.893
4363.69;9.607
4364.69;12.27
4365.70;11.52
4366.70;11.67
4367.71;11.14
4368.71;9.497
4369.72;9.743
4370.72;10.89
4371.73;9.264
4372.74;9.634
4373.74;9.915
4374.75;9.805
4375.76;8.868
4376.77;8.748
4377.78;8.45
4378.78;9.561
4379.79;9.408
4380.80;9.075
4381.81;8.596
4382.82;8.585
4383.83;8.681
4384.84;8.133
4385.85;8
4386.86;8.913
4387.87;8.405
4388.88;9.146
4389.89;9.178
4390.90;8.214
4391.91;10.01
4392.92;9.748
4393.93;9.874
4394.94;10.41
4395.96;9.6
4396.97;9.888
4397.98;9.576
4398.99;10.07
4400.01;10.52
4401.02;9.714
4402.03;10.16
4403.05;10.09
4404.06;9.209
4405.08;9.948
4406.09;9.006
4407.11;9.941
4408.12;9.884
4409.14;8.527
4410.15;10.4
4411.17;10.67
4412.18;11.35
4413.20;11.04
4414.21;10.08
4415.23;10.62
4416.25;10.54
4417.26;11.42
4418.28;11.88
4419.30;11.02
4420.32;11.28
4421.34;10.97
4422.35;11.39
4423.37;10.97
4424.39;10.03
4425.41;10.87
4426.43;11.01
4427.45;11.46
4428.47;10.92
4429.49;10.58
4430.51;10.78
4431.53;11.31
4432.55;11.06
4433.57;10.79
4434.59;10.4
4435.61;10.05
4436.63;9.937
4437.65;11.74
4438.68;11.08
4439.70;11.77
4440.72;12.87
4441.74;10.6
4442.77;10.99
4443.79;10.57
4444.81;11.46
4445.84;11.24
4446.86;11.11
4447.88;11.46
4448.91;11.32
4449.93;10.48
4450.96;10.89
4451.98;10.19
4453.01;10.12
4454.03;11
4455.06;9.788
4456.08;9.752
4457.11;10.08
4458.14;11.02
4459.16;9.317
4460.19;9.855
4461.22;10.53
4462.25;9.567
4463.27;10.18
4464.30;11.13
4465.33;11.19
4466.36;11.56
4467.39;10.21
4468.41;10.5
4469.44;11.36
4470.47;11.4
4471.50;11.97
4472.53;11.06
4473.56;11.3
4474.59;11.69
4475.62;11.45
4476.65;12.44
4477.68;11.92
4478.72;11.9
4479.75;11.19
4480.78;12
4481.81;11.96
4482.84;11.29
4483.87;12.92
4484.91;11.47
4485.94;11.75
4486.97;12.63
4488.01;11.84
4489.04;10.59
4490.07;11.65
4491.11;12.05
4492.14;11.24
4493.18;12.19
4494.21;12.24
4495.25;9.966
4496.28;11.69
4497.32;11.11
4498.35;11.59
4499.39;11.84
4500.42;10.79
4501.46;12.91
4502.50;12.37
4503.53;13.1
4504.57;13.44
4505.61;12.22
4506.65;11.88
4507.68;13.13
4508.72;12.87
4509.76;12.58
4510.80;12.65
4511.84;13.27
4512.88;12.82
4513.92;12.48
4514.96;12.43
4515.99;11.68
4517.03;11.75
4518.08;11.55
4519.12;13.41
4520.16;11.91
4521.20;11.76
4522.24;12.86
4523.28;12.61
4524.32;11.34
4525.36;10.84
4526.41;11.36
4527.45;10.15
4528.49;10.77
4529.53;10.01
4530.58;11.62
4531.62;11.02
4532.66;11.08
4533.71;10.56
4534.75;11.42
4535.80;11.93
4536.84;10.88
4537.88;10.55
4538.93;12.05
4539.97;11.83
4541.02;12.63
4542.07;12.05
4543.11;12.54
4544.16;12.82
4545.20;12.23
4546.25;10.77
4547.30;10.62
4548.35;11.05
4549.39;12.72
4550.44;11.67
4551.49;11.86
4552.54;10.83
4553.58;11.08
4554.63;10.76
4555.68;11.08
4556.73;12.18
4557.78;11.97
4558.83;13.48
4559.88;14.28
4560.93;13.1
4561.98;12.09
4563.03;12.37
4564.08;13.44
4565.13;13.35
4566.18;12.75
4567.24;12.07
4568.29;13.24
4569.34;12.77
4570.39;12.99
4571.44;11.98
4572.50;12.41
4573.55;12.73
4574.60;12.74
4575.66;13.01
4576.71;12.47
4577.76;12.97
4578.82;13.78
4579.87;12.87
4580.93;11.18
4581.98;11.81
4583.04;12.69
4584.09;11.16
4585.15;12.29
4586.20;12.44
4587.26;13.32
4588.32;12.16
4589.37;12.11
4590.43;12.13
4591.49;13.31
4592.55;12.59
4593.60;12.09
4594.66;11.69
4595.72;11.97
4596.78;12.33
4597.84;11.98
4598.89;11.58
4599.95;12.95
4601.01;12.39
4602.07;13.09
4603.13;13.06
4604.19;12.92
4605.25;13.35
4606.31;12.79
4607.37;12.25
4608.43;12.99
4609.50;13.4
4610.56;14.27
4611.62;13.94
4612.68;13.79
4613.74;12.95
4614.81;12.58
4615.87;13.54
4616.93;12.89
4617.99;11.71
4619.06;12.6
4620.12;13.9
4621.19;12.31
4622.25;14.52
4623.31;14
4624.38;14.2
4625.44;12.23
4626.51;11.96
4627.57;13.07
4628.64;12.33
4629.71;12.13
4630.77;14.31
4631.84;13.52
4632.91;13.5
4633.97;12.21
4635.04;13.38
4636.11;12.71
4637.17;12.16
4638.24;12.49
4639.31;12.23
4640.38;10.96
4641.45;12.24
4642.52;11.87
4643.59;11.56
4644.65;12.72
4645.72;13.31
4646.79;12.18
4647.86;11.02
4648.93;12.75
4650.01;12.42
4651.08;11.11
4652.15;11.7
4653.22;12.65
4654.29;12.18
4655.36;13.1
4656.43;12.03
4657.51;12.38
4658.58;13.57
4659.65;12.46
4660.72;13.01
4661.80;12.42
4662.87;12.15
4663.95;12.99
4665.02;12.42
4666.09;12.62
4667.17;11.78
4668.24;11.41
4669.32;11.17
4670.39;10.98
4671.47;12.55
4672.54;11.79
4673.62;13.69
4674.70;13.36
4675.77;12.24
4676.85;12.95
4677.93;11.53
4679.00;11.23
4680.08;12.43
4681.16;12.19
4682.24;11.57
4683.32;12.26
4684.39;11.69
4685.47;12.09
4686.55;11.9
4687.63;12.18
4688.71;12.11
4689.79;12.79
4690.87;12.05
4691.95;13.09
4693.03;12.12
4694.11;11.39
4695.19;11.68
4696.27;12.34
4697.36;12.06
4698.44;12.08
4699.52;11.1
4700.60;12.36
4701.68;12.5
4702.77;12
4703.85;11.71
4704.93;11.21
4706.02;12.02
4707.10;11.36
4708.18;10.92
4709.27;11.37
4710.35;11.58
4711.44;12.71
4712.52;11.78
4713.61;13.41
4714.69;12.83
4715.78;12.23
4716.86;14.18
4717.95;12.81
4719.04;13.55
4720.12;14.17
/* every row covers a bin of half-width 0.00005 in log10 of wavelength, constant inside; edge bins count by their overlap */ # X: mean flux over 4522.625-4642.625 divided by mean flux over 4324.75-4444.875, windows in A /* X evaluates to 1.2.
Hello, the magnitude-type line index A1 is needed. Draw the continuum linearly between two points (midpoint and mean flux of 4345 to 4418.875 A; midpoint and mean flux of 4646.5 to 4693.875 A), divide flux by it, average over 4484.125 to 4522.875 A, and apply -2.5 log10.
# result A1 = -0.12 mag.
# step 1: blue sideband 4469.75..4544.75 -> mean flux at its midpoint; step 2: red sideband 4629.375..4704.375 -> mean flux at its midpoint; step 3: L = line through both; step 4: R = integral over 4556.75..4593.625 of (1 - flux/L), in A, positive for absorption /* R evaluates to -1.9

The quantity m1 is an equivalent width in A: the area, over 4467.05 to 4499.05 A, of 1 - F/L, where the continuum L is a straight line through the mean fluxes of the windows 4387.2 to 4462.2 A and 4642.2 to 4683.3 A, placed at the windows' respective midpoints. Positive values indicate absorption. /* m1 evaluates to -2.02 A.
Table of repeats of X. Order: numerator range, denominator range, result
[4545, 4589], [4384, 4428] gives 1.22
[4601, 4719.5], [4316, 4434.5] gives 1.26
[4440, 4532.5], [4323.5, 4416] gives 1.19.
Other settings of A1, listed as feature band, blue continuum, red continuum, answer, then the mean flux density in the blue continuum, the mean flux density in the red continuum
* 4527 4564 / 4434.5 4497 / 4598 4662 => 0.02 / 11.1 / 12.7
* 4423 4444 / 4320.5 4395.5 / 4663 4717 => -0.08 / 9.6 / 12.1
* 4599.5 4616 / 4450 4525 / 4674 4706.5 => -0.11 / 11.6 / 12.1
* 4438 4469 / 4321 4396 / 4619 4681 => -0.02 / 9.59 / 12.5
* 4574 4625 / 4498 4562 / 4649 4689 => -0.06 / 11.9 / 12.2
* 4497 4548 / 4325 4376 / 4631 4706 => -0.07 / 9.86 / 12.2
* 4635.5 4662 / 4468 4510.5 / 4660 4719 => -0.02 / 11.8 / 12.2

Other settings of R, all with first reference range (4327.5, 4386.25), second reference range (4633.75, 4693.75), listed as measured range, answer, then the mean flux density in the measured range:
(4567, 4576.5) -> -1.0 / 12.7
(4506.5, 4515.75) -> -1.4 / 12.7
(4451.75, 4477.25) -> -0.4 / 10.8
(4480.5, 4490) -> -0.9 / 11.8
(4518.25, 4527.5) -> -0.7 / 11.9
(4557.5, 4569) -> -1.5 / 12.9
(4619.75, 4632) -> -1.3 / 13.2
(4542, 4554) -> -0.4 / 11.7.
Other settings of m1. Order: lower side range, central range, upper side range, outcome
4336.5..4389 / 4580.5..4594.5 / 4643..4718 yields -1.0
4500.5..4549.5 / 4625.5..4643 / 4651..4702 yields -0.6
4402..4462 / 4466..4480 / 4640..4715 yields -0.7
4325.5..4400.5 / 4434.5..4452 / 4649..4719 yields -1.3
